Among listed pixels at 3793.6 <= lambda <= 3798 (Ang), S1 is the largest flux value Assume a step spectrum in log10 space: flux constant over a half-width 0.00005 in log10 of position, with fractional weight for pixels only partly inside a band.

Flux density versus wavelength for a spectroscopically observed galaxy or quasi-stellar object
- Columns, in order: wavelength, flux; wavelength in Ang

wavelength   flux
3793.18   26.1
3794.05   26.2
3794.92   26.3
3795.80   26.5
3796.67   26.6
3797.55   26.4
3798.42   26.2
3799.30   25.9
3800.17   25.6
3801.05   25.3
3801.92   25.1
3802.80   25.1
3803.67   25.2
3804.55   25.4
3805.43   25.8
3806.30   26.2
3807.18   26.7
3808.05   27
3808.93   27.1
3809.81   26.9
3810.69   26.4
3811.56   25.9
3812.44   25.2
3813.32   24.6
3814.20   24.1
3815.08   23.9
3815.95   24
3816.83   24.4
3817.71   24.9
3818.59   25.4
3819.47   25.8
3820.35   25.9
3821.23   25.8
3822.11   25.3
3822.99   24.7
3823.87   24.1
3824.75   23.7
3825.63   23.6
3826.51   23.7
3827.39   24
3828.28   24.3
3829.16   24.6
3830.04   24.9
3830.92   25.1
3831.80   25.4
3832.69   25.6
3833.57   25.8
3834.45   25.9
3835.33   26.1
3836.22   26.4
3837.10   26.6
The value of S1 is 26.6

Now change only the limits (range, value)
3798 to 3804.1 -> 26.2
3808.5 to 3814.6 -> 27.1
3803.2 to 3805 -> 25.4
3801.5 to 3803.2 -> 25.1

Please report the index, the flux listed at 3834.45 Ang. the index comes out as 25.9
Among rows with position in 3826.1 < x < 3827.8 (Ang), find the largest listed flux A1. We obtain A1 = 24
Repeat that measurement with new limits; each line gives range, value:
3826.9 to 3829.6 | 24.6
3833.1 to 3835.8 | 26.1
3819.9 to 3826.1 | 25.9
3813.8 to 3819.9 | 25.8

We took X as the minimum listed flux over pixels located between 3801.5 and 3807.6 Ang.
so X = 25.1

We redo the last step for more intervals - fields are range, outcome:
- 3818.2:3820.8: 25.4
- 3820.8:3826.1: 23.6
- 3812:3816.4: 23.9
